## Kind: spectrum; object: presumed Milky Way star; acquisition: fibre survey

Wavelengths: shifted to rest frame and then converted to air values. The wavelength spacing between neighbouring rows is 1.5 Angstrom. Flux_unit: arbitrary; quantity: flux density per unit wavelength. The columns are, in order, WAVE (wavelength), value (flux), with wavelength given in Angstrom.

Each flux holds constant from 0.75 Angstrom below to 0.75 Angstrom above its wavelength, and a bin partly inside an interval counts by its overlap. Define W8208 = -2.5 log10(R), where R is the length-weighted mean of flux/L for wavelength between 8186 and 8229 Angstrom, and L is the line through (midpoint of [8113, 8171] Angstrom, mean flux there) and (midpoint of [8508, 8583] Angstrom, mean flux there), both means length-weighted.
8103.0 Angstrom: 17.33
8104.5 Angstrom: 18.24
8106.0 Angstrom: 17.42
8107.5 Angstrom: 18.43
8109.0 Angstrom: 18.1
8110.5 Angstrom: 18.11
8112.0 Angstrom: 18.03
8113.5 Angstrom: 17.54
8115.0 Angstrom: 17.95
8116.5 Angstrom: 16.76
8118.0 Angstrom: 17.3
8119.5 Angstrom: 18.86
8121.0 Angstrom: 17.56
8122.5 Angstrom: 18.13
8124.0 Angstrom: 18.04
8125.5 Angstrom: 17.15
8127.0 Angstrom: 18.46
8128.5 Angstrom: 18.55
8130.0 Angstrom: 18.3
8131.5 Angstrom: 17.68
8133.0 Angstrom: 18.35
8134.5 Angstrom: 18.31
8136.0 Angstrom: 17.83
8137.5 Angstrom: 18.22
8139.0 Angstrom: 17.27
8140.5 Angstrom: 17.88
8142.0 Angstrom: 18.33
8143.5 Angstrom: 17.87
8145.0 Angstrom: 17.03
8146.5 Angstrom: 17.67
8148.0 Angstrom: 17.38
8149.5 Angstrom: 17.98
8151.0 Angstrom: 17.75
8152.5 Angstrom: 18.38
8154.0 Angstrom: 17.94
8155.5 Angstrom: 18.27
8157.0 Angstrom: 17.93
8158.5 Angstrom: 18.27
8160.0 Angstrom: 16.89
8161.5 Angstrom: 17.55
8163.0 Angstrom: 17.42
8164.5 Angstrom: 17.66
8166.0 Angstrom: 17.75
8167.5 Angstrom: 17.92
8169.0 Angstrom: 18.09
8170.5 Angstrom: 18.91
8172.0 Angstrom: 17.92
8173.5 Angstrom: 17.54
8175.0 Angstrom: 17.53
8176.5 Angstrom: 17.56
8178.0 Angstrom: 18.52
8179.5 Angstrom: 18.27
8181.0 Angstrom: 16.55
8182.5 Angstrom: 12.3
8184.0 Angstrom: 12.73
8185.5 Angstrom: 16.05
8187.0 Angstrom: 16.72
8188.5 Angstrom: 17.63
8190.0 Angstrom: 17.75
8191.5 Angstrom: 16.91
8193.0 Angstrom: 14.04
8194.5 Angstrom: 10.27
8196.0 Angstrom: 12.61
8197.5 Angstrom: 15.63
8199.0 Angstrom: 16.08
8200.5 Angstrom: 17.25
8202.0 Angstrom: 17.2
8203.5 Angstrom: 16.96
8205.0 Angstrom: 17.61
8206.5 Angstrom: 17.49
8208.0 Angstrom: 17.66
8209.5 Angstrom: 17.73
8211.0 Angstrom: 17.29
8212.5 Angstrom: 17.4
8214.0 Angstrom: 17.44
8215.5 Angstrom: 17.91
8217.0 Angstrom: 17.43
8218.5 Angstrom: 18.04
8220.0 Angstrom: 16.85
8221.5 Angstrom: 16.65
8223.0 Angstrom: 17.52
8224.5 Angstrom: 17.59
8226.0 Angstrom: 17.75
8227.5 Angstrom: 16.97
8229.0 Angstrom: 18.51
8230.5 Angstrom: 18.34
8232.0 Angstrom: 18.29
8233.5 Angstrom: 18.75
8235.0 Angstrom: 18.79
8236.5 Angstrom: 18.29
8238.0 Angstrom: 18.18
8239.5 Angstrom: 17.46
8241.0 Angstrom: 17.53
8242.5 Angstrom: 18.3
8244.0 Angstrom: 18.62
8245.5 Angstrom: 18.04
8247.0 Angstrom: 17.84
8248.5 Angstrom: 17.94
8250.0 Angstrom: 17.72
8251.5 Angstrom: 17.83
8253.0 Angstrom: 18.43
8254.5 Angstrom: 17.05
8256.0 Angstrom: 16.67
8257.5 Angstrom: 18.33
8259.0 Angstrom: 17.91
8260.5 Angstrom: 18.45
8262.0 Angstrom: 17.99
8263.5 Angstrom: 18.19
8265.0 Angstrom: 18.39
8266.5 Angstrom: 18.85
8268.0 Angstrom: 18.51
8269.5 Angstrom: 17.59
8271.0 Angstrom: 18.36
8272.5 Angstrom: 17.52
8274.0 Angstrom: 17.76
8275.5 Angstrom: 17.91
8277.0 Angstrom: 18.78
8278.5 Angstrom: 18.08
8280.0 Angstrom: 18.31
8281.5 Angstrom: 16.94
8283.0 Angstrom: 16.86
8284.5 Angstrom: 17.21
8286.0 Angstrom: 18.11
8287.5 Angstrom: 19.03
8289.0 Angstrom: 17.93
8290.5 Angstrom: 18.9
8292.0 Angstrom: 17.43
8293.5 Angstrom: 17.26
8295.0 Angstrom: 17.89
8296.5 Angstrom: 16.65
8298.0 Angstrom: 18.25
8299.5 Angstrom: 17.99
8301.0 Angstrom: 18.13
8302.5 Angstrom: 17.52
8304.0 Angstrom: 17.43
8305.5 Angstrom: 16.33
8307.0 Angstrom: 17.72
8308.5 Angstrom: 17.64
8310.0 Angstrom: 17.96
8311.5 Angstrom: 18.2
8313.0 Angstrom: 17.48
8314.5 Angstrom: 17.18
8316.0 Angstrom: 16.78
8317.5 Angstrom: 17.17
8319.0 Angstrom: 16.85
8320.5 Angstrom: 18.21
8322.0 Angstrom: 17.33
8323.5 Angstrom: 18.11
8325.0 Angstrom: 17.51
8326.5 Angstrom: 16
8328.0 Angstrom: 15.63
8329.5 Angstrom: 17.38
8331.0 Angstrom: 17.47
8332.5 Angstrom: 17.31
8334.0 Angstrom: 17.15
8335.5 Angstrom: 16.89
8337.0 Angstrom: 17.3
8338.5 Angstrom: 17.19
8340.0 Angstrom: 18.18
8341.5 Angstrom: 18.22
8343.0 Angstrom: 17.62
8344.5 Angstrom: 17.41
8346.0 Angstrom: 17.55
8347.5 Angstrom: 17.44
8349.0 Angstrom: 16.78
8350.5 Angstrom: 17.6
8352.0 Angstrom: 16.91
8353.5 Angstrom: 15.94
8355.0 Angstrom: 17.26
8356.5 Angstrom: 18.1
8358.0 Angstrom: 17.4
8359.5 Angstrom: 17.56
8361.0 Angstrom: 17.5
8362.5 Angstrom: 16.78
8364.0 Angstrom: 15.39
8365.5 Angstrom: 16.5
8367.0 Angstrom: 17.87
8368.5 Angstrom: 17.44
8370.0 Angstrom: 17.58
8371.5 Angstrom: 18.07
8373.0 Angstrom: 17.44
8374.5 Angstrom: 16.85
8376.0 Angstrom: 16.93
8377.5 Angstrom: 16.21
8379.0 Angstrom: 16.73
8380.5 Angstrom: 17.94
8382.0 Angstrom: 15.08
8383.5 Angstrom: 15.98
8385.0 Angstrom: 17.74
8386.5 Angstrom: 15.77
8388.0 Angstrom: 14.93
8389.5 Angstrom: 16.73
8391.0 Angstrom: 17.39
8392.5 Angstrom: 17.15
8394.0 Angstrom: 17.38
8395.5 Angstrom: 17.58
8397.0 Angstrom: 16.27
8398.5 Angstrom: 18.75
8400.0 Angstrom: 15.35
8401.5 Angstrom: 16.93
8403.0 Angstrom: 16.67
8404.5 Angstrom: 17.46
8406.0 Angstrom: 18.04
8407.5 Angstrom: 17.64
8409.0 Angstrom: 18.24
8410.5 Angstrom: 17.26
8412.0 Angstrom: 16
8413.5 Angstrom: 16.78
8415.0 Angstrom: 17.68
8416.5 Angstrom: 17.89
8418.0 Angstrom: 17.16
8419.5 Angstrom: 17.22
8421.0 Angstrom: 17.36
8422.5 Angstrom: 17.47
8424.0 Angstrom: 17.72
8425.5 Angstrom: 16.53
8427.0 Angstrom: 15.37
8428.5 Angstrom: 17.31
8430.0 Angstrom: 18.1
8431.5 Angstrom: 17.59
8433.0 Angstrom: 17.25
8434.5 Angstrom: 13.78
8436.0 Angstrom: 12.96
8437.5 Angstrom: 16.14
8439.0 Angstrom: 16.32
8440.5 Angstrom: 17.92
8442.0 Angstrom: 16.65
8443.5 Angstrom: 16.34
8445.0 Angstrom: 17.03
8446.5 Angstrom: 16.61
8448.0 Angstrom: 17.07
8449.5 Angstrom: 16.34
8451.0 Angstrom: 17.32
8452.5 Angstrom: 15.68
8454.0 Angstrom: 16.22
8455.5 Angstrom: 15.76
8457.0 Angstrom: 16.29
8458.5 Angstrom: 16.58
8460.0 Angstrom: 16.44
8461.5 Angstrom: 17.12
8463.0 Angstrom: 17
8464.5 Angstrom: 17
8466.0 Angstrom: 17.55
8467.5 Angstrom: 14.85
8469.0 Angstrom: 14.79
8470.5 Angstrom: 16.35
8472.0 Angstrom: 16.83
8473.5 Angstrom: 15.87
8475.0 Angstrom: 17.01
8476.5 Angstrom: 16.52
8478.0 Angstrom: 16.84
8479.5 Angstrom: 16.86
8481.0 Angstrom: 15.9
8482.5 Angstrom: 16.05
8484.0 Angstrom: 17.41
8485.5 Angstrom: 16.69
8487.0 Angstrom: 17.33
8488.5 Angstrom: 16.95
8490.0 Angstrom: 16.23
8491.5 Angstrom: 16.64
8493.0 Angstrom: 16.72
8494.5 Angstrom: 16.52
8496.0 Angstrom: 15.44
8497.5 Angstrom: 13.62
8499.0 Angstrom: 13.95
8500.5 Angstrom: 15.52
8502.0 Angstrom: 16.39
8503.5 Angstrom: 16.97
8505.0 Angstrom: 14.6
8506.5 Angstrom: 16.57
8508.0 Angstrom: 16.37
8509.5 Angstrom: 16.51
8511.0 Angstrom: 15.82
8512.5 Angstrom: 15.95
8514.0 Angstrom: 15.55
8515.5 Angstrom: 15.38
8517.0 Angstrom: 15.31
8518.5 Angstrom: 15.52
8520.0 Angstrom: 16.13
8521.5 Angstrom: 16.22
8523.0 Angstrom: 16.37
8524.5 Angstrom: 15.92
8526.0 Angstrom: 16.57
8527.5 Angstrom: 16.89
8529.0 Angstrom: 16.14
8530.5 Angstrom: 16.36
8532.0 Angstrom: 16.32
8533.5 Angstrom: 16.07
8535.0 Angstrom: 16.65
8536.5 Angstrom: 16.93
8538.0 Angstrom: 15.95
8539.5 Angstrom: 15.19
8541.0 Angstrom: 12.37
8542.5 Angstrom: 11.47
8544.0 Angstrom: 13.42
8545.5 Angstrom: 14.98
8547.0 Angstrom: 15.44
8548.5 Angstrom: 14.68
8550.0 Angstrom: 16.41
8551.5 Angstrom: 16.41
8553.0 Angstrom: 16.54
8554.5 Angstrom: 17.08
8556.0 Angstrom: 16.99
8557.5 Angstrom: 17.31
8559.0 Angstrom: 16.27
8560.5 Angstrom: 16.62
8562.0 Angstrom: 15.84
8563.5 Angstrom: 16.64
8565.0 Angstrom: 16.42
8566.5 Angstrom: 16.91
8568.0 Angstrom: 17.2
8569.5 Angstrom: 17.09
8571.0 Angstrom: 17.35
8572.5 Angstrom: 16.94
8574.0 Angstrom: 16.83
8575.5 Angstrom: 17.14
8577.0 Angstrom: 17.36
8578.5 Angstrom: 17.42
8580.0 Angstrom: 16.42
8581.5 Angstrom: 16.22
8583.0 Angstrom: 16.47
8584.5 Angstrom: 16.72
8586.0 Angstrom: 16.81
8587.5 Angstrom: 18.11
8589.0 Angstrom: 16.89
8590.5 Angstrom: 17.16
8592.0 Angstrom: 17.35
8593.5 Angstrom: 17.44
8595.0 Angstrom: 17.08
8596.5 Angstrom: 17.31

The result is 0.05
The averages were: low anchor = 17.9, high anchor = 16.1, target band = 16.8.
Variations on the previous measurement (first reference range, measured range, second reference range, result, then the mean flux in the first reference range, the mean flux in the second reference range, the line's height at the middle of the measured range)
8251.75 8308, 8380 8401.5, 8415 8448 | 0.02 mag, 17.9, 16.7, 17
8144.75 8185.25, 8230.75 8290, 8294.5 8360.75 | -0.04 mag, 17.4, 17.4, 17.4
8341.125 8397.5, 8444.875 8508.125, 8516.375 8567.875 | 0.00 mag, 17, 15.9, 16.3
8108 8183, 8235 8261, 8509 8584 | -0.04 mag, 17.8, 16.1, 17.3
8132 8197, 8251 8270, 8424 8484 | -0.07 mag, 17.1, 16.4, 16.9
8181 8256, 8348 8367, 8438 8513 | -0.02 mag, 17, 16.3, 16.7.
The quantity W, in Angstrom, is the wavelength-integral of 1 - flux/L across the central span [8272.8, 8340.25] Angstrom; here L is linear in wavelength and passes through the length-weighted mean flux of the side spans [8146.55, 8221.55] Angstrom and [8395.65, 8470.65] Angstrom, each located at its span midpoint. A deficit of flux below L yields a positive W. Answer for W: -2.7 Angstrom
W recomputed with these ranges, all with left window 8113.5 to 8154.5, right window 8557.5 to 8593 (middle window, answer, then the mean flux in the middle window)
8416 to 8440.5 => 0.8 Angstrom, 16.7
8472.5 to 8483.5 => 0.4 Angstrom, 16.5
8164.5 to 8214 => 3.1 Angstrom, 16.6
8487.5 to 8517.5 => 2.1 Angstrom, 15.9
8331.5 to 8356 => 0.1 Angstrom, 17.3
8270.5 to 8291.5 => -0.5 Angstrom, 18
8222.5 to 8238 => -0.4 Angstrom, 18.1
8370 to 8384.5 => 0.4 Angstrom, 16.9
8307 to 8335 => 0.2 Angstrom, 17.3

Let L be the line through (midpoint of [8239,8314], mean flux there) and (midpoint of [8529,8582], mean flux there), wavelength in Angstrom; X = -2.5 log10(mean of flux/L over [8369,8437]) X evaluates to 0.01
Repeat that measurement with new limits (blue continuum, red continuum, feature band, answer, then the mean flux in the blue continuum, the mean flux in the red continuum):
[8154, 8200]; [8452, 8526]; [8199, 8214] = -0.046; 16.7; 16.2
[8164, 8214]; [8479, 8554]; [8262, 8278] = -0.108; 16.7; 15.8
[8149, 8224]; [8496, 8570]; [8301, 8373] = -0.051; 17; 15.9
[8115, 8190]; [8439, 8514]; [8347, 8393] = -0.012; 17.6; 16.3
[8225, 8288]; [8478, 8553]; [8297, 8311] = -0.003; 18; 15.8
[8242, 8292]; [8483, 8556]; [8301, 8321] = 0.012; 18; 15.9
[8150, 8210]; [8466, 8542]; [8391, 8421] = -0.061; 16.9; 16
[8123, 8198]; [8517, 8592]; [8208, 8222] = -0.023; 17.2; 16.3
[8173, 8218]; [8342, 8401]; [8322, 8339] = -0.014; 16.5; 17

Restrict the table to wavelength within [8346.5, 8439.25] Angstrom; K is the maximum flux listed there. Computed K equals 18.75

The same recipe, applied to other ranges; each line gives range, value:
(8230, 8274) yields 18.85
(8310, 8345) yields 18.22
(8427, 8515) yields 18.1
